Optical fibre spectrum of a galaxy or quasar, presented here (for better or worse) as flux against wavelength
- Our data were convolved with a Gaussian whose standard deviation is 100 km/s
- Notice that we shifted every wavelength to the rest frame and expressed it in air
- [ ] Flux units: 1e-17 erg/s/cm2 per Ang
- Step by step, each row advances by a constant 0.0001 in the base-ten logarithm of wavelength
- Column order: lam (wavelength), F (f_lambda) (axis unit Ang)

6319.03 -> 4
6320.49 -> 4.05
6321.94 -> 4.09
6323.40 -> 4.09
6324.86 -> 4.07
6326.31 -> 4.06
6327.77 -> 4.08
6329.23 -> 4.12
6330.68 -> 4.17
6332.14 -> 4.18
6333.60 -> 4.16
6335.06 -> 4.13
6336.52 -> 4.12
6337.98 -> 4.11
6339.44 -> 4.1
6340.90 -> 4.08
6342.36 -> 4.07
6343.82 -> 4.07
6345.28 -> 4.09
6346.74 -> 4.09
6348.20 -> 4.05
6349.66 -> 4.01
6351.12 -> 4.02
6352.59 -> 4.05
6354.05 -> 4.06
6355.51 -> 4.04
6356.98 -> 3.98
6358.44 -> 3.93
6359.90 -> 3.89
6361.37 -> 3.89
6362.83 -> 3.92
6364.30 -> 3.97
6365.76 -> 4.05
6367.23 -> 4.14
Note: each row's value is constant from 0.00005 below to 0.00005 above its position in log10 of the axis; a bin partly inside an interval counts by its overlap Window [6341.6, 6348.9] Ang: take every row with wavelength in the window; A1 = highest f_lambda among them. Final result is 4.09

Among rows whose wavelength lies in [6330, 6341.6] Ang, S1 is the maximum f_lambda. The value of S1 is 4.18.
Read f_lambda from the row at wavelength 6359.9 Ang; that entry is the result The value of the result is 3.89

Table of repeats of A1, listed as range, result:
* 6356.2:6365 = 3.98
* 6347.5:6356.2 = 4.06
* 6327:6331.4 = 4.17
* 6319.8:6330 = 4.12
